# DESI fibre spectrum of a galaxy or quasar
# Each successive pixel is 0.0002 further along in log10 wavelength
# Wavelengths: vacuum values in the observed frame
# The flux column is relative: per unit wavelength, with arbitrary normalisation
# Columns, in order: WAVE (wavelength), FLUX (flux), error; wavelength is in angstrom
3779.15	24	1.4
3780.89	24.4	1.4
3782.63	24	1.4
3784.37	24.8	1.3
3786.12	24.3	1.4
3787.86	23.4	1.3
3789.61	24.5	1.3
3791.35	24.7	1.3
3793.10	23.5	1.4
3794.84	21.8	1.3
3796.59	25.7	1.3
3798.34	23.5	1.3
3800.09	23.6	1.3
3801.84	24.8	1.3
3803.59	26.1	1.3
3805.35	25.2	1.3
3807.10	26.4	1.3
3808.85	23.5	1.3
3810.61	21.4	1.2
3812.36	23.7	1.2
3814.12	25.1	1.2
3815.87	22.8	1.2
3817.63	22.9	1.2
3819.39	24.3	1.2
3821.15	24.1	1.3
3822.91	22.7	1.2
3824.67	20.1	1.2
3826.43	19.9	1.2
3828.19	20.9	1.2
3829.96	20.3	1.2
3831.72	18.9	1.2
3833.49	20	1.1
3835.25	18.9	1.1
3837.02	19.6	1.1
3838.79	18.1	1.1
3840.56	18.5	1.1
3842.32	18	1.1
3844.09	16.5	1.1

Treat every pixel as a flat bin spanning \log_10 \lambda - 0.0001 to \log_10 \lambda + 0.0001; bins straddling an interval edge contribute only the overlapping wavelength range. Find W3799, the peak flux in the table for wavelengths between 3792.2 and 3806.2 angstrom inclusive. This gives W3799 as 26.1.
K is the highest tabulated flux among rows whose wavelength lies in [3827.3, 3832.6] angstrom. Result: 20.9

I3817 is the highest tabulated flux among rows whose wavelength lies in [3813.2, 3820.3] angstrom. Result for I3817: 25.1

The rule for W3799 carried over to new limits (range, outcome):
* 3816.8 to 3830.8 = 24.3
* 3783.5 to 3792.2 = 24.8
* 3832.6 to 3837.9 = 20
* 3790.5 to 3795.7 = 24.7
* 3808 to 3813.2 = 23.7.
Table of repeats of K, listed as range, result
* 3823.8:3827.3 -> 20.1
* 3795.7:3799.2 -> 25.7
